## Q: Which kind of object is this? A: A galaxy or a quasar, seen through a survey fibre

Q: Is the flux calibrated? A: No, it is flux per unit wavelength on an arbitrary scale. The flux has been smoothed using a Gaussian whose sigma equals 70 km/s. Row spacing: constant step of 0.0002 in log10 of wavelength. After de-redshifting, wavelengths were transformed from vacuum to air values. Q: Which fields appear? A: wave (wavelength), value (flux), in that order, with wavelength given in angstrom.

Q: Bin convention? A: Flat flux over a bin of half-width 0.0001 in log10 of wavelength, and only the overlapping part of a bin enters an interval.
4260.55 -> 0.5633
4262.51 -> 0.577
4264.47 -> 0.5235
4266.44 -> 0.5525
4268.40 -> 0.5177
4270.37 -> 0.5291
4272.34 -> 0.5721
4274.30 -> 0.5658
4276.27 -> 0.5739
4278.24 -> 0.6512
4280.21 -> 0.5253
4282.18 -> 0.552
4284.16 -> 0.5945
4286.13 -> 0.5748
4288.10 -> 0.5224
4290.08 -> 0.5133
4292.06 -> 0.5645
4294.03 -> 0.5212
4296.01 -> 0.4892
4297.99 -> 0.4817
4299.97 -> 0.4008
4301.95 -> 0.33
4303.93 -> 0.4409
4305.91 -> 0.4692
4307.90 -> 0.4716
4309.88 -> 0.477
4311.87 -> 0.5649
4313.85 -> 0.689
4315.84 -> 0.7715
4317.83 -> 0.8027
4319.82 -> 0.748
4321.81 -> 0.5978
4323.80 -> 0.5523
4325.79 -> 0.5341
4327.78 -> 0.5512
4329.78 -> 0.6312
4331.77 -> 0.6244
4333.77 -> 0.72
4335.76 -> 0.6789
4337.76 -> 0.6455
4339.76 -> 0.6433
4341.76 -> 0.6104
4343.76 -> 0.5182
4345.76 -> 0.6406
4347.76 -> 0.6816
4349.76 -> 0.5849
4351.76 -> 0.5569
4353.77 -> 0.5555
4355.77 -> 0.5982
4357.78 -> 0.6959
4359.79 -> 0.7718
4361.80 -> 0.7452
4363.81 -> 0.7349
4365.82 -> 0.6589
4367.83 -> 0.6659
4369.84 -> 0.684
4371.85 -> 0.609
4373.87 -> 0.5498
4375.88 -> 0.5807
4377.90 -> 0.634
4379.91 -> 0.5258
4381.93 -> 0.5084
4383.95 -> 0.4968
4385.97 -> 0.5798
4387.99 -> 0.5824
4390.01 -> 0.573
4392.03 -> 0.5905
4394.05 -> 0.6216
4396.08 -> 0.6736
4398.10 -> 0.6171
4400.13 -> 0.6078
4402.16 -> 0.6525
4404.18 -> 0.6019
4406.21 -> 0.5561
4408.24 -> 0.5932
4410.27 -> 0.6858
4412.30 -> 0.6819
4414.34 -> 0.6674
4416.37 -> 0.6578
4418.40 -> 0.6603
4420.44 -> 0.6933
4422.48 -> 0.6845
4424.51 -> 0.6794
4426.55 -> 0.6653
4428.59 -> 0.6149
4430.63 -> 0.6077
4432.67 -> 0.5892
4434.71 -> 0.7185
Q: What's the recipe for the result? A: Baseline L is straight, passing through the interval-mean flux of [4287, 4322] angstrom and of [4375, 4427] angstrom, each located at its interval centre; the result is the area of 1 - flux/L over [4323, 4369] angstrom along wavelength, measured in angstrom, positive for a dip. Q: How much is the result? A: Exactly -4.6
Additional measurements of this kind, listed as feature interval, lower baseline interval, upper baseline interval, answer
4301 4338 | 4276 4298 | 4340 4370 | 0.2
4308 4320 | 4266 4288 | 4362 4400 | -1.6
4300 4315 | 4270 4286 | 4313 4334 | 3.3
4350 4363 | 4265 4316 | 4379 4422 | -1.6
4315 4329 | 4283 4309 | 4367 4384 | -3.4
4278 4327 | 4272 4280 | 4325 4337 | 4.3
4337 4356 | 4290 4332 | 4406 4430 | -0.5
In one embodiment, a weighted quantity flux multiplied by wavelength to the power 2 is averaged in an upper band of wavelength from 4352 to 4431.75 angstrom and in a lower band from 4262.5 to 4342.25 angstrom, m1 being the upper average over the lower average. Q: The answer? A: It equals 1.15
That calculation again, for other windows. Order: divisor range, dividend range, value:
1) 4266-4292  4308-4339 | 1.16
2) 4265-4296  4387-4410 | 1.16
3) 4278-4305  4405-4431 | 1.36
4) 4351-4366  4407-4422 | 1.02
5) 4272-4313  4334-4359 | 1.23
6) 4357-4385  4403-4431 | 1.05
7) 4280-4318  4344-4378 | 1.24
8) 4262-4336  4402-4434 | 1.21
